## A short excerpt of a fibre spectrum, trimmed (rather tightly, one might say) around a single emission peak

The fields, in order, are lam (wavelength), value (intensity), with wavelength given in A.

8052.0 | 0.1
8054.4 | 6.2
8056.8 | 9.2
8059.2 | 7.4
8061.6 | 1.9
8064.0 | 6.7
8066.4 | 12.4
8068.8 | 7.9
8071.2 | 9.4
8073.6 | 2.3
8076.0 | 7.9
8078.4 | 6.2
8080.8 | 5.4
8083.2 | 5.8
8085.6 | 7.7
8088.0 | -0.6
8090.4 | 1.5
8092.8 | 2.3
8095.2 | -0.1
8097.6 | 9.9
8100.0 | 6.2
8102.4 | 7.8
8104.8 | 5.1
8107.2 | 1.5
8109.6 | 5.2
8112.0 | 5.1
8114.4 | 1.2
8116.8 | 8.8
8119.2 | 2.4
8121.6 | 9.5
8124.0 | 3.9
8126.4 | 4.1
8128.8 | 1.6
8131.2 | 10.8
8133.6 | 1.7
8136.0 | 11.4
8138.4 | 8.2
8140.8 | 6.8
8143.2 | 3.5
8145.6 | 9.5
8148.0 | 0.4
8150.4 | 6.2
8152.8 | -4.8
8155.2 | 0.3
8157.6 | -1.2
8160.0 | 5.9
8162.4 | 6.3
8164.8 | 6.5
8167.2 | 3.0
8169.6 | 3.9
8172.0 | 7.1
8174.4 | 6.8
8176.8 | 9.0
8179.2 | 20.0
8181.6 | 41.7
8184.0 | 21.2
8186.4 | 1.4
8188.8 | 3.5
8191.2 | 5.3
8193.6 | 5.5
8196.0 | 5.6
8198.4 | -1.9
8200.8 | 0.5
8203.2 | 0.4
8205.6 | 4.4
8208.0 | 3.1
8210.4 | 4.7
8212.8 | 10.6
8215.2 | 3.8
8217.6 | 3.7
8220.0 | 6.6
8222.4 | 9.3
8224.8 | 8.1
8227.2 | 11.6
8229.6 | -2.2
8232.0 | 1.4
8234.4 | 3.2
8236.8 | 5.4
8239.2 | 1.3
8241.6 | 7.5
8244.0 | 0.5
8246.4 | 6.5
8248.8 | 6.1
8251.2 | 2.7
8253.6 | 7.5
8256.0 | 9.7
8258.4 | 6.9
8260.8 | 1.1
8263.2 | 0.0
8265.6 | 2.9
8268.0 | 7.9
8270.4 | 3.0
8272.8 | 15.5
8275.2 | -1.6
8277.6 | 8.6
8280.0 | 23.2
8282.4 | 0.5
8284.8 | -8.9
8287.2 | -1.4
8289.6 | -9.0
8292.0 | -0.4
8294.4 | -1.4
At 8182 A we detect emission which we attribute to Hgamma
